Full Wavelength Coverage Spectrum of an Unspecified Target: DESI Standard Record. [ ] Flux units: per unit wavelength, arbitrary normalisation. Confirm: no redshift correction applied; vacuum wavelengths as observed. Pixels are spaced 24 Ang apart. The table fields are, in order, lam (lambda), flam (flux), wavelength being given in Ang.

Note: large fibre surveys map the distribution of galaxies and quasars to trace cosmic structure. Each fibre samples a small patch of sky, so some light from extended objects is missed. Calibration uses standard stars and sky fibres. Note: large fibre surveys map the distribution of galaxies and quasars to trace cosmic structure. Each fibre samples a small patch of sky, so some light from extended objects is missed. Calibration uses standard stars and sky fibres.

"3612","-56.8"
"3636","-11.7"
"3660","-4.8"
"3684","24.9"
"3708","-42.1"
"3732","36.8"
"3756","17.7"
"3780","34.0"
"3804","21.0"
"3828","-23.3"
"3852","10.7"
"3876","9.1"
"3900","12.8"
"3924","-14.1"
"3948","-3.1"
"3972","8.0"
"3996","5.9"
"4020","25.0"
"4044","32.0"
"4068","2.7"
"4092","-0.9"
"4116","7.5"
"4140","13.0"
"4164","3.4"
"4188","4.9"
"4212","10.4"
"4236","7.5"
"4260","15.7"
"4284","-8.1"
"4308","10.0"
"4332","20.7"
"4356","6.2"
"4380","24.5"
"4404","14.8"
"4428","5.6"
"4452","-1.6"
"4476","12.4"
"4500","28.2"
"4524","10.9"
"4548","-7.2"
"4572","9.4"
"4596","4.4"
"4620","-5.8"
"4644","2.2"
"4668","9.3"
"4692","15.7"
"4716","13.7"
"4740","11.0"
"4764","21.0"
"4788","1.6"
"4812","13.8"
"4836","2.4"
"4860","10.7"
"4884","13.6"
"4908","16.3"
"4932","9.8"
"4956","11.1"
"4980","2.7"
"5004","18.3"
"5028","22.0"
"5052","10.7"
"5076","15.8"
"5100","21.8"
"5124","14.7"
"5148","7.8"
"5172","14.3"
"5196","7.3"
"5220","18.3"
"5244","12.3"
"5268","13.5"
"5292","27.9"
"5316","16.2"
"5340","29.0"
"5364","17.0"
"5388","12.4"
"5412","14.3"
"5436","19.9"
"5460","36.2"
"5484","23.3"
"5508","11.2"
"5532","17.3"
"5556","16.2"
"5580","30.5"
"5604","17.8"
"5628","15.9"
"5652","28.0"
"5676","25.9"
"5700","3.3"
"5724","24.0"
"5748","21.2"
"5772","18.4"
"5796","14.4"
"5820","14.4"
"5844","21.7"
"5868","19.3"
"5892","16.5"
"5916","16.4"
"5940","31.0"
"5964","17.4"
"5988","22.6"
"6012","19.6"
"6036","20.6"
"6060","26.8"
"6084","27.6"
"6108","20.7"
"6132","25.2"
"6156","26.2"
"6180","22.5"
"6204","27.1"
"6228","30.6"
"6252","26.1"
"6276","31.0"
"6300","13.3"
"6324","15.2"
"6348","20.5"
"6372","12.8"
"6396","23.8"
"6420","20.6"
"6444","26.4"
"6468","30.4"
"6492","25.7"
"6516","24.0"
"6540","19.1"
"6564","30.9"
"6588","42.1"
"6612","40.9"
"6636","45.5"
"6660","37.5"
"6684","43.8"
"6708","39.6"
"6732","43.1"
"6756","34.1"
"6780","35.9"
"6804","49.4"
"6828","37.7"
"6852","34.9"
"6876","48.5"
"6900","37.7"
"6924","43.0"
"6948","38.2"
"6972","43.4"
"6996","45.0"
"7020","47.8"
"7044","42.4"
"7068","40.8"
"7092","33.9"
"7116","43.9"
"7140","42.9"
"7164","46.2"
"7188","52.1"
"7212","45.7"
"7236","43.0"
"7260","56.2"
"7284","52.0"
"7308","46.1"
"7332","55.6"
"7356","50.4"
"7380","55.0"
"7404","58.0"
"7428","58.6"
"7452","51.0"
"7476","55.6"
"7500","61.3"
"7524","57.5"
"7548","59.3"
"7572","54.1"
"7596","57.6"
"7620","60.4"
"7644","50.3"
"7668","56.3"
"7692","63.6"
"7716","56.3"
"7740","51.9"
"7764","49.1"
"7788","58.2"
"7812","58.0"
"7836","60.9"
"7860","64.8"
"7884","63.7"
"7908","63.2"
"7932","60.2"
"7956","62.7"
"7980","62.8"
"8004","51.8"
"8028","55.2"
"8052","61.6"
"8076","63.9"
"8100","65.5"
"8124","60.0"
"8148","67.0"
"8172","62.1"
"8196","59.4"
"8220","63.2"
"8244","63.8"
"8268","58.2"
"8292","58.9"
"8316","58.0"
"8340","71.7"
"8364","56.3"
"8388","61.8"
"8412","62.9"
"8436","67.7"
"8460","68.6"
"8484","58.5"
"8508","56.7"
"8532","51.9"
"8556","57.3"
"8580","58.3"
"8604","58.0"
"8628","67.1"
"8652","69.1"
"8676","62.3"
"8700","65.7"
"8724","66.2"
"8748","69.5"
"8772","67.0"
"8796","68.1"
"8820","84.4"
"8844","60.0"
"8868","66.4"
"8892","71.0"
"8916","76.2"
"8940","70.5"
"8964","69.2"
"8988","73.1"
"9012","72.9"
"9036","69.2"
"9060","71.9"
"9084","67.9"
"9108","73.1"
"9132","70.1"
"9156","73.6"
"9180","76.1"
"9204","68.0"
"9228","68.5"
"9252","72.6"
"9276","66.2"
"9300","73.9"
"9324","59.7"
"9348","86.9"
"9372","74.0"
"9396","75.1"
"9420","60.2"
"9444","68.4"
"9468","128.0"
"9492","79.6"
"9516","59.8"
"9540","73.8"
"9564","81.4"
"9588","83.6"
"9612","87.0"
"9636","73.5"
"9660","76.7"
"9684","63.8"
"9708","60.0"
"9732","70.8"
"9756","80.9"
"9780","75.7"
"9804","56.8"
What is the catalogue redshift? 0.65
